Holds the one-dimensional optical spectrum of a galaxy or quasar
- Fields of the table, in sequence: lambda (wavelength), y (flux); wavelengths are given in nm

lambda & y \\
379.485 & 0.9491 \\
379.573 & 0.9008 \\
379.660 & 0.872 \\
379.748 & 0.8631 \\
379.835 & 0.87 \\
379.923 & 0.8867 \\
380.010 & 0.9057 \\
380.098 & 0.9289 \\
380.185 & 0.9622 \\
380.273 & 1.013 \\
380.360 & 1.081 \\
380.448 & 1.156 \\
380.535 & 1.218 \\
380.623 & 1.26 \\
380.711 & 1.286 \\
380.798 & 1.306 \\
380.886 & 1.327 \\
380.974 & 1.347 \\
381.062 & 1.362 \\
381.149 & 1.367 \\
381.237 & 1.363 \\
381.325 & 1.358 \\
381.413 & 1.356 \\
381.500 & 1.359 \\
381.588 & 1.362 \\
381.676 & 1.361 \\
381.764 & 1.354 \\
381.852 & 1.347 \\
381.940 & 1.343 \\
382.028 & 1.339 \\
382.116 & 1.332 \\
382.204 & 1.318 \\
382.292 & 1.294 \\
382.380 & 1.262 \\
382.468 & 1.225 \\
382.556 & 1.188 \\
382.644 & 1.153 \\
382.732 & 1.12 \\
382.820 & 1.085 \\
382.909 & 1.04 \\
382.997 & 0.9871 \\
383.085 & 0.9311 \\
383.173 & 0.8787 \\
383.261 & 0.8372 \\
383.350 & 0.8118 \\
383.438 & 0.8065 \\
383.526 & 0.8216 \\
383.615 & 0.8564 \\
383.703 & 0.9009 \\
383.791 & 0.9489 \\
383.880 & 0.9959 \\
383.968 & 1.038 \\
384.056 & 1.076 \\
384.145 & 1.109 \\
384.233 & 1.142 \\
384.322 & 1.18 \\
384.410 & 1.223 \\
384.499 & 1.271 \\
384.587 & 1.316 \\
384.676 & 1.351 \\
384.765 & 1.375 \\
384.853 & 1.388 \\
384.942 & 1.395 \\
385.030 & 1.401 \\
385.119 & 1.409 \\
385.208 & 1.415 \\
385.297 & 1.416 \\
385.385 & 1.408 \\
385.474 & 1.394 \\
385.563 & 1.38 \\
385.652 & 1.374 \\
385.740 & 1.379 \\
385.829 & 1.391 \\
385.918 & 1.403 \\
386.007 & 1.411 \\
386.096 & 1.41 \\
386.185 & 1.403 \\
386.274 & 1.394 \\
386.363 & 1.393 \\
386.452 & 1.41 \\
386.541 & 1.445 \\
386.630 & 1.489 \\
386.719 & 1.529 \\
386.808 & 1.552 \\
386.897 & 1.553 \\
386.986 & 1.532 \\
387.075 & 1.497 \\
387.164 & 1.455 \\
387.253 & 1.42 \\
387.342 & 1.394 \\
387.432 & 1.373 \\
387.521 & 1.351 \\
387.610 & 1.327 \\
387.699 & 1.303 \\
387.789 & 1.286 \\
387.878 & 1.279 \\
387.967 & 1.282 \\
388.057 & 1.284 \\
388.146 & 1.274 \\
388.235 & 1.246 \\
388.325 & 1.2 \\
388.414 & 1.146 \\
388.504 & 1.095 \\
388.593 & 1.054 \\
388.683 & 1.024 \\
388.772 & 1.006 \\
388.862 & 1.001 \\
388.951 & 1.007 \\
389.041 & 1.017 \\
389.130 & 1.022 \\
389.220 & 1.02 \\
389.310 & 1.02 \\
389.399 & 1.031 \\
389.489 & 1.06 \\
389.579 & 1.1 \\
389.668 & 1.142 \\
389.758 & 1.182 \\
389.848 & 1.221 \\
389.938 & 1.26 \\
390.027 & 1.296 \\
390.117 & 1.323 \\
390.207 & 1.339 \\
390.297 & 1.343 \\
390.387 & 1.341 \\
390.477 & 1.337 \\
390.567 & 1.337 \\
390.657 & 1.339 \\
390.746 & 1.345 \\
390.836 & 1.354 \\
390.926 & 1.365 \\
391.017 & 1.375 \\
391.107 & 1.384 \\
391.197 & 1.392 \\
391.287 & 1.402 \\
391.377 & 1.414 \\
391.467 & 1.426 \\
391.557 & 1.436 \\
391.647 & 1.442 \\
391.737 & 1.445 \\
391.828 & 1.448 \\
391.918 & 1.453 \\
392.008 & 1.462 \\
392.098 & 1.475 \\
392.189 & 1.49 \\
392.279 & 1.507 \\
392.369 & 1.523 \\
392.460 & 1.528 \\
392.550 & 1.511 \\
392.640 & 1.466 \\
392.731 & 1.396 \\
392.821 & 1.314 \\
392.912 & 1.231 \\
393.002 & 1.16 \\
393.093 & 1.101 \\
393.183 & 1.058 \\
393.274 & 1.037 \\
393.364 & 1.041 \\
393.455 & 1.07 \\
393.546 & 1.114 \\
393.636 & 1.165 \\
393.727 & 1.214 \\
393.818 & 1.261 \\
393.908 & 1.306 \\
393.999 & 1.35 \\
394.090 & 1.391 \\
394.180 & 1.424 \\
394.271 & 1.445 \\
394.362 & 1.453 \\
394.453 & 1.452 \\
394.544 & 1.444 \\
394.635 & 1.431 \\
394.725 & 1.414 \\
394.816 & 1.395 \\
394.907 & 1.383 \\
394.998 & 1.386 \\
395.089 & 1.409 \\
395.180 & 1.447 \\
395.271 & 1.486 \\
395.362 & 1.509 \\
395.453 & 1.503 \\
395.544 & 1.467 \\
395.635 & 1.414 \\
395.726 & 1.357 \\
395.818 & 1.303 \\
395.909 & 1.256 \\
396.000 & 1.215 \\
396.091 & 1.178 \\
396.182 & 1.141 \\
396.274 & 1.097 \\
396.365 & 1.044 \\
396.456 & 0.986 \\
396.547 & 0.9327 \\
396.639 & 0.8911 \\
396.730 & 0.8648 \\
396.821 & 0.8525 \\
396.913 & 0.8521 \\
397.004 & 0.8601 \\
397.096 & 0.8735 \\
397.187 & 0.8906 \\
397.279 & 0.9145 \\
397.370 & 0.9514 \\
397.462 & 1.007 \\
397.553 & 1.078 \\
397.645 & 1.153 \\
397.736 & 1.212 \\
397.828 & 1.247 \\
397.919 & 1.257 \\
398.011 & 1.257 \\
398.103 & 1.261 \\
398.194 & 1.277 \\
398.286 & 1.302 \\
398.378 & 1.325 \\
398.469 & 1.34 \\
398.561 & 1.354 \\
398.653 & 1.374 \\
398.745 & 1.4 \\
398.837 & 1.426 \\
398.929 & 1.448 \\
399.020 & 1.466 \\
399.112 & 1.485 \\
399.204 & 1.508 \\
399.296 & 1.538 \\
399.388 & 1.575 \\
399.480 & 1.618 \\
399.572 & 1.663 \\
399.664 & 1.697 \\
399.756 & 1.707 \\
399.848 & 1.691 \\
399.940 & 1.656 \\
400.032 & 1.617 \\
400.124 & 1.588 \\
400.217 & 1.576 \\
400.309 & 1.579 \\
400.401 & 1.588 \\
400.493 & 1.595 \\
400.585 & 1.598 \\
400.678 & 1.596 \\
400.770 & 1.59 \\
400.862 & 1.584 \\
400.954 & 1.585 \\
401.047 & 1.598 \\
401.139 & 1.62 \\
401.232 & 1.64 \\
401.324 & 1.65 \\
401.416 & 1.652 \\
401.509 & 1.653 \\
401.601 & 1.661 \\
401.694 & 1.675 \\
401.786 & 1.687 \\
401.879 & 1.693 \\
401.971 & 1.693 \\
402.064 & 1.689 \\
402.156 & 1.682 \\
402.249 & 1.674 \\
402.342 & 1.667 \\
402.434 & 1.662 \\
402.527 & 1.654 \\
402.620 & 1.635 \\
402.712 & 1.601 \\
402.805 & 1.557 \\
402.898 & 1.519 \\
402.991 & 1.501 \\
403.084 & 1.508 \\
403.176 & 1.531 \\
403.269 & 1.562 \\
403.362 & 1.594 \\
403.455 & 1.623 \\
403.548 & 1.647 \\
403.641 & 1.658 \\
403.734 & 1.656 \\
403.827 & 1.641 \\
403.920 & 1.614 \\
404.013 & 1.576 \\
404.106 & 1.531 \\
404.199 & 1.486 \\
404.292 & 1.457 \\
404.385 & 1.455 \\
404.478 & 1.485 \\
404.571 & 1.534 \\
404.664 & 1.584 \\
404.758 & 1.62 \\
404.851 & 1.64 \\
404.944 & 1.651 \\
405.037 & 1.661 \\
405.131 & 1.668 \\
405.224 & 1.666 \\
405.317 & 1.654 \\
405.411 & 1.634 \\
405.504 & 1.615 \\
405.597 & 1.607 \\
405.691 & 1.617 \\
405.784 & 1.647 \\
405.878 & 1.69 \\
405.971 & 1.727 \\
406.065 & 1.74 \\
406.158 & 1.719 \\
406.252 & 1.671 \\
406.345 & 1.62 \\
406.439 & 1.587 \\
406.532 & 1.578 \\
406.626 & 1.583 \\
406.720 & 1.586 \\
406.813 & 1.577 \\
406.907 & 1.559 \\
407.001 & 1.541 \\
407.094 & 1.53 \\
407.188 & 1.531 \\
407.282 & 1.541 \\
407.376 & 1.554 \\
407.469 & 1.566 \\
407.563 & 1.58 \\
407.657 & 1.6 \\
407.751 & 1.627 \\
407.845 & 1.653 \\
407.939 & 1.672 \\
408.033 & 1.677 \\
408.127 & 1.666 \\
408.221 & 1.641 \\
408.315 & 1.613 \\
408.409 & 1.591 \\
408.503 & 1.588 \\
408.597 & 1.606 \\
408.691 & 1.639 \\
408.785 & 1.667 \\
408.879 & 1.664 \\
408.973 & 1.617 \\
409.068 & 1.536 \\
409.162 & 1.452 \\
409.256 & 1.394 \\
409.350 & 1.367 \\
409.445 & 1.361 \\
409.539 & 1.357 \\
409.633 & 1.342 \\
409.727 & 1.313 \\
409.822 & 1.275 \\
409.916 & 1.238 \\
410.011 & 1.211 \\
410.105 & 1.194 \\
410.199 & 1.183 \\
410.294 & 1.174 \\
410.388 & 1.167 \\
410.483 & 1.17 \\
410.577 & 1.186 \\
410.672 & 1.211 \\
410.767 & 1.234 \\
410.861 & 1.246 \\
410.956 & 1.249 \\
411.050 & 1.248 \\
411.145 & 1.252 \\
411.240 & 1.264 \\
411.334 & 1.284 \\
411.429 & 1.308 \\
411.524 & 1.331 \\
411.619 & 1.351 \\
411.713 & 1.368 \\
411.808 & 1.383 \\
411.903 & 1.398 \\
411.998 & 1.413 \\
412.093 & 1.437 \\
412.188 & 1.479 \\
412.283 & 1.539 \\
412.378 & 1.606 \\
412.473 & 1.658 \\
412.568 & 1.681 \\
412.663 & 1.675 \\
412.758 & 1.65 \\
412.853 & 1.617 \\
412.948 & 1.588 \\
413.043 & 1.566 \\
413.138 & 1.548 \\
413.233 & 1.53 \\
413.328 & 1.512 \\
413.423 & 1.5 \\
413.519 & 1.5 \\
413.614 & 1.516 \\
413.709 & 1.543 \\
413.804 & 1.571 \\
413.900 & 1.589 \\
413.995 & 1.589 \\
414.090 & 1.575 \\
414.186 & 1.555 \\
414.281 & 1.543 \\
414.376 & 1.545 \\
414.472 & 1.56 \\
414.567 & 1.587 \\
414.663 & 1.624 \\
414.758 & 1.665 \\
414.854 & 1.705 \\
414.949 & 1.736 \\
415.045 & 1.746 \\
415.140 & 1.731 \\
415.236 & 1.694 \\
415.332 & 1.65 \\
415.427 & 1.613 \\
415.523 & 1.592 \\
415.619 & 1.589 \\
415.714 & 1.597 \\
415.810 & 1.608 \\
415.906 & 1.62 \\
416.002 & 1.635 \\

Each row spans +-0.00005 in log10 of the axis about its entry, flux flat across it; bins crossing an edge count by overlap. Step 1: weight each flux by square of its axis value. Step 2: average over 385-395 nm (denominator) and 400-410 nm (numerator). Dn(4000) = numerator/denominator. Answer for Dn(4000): 1.30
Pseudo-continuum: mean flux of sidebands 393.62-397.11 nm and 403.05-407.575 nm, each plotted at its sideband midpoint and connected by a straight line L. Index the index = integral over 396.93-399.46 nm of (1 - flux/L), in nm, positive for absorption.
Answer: 0.199 nm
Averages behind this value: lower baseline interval 1.26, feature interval 1.25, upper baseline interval 1.6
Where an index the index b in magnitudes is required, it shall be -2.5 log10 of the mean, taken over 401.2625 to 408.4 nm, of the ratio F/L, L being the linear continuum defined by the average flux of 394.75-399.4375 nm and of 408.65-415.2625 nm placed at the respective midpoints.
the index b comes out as -0.19 mag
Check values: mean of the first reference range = 1.24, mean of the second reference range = 1.46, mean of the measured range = 1.61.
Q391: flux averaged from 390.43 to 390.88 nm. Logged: 1.34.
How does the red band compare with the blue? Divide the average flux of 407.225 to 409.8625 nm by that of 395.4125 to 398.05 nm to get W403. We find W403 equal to 1.4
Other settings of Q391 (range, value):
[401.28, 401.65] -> 1.65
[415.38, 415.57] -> 1.6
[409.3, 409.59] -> 1.36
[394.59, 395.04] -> 1.4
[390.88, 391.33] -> 1.38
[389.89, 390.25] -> 1.3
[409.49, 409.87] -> 1.32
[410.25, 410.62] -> 1.18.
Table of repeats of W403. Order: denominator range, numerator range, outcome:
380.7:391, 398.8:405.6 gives 1.28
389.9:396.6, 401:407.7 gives 1.21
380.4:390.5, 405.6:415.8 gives 1.22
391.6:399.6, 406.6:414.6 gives 1.14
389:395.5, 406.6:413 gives 1.10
